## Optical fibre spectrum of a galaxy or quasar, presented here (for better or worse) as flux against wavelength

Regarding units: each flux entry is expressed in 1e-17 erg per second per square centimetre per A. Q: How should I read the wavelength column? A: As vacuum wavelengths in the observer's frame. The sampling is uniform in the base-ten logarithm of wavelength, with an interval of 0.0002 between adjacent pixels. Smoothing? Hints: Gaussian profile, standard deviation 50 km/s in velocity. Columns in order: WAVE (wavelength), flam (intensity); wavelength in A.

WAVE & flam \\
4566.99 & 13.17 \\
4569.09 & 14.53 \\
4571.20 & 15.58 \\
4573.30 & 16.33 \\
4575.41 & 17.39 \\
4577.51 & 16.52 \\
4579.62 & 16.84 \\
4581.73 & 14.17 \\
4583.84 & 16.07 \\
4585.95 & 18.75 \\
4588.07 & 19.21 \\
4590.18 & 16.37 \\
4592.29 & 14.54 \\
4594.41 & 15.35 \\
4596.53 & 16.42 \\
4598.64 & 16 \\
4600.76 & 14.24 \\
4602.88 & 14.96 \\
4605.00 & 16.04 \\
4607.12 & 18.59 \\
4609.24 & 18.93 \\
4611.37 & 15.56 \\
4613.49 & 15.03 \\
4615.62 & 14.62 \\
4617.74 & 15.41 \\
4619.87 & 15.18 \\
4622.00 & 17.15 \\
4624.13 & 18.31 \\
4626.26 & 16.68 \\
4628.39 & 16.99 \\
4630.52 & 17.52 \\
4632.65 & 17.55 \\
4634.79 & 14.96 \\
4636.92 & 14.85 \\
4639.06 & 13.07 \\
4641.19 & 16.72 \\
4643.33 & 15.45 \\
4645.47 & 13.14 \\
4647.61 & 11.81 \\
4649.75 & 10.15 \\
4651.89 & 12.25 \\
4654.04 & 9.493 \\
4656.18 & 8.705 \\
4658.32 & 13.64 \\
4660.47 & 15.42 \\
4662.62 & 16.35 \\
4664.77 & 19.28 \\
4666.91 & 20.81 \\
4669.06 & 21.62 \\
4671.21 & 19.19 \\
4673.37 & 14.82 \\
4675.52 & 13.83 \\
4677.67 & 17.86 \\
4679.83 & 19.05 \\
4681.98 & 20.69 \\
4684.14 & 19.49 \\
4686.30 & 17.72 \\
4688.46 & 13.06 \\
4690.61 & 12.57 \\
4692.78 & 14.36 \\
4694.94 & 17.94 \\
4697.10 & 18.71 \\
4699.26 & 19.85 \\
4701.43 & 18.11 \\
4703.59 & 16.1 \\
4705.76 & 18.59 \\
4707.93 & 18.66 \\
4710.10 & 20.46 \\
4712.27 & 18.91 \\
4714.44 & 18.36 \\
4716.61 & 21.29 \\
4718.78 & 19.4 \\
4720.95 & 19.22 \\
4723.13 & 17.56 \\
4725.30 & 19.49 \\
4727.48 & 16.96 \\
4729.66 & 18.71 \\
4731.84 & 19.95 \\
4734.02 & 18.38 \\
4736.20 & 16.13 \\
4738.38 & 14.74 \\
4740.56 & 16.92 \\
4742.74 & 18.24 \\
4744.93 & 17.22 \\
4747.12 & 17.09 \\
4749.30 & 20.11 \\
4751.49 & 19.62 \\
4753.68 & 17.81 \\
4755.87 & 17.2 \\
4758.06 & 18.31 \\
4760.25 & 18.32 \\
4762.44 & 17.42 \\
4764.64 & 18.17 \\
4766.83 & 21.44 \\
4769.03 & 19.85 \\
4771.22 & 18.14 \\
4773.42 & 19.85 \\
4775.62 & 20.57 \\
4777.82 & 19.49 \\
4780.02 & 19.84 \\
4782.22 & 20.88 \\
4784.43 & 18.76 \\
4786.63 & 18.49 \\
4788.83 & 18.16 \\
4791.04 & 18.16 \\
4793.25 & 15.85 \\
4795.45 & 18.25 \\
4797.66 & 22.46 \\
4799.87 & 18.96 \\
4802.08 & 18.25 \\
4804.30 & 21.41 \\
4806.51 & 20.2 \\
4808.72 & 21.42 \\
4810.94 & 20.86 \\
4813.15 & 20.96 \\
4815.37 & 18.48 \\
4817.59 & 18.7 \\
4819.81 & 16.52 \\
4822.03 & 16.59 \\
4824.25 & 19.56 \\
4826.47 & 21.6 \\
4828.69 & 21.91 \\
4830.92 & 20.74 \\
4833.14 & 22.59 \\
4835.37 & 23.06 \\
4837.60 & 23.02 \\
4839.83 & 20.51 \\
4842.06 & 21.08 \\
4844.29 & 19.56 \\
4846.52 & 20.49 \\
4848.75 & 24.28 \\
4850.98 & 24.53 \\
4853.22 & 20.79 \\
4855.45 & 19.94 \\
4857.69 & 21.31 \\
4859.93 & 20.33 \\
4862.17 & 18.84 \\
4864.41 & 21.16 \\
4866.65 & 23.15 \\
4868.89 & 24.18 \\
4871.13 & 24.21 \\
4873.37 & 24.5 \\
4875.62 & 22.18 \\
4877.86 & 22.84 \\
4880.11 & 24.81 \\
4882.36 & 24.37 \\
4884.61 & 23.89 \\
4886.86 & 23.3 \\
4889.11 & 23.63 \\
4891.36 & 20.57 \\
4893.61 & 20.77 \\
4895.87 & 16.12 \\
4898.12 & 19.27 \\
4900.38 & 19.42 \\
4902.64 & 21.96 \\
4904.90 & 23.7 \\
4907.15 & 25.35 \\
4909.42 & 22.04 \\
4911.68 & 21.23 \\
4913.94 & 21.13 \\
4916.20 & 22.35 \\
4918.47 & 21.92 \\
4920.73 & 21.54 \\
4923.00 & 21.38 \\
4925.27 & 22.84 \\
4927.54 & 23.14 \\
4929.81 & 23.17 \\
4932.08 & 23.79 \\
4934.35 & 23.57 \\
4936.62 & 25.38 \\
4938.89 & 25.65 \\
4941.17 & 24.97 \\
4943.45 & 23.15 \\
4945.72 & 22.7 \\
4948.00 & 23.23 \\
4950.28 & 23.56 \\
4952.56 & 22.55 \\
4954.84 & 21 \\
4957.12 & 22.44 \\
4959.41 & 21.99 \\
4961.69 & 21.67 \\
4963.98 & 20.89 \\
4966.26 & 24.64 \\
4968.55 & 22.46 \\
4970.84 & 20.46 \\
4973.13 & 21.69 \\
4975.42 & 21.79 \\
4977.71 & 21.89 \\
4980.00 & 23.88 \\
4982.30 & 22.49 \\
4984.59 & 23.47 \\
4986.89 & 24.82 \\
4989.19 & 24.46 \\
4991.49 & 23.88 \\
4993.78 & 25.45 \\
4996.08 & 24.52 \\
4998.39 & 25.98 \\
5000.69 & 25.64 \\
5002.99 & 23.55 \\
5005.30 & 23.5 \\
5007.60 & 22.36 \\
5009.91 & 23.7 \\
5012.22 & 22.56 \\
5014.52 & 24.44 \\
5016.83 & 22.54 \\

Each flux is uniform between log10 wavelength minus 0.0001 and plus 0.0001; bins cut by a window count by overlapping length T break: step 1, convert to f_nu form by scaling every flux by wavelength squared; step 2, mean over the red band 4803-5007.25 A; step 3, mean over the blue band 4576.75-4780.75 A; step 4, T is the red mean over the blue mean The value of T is 1.4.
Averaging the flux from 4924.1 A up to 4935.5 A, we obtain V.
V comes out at 23.3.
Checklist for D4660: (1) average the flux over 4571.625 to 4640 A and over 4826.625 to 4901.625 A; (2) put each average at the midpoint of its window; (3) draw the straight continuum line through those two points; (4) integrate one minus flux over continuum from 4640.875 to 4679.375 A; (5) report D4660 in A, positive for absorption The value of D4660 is 5.3 A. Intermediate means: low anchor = 16.2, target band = 15.1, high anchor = 21.9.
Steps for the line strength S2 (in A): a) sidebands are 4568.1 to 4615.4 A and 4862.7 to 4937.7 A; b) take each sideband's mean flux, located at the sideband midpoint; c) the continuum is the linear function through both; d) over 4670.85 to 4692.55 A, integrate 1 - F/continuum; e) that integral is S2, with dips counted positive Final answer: 1.7 A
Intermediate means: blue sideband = 16.2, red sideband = 22.5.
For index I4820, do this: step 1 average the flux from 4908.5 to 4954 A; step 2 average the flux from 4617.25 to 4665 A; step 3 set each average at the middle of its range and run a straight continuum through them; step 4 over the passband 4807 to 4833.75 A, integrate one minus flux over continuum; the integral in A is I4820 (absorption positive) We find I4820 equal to -0.2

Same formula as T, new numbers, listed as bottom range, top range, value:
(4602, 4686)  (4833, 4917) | 1.52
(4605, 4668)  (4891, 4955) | 1.65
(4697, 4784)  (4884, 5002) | 1.33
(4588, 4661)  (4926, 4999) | 1.78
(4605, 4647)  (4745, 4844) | 1.31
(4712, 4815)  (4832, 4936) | 1.23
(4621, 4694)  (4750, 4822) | 1.28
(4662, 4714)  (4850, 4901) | 1.33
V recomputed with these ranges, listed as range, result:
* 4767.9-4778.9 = 19.6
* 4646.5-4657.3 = 10.5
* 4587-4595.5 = 16.4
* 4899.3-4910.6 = 22.5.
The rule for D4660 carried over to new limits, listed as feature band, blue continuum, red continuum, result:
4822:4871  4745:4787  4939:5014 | -2.1 A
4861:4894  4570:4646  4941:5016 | -2.5 A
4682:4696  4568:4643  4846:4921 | 1.3 A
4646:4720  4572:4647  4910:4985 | 3.7 A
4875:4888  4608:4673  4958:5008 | -1.6 A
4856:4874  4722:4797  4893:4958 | -1.0 A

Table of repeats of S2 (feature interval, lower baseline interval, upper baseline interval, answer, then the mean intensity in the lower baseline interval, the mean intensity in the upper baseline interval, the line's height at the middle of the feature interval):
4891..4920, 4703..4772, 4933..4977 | 0.8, 18.4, 22.8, 21.8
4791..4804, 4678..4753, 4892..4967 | 0.6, 18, 22.4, 19.7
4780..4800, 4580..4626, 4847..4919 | 1.2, 16.2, 22.1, 20.2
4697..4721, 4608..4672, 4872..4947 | -2.3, 15.5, 22.6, 17.3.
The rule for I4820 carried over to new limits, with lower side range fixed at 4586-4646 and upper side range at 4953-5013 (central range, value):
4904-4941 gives -1.8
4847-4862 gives -0.7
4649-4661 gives 3.8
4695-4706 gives -0.3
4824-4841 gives -1.2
